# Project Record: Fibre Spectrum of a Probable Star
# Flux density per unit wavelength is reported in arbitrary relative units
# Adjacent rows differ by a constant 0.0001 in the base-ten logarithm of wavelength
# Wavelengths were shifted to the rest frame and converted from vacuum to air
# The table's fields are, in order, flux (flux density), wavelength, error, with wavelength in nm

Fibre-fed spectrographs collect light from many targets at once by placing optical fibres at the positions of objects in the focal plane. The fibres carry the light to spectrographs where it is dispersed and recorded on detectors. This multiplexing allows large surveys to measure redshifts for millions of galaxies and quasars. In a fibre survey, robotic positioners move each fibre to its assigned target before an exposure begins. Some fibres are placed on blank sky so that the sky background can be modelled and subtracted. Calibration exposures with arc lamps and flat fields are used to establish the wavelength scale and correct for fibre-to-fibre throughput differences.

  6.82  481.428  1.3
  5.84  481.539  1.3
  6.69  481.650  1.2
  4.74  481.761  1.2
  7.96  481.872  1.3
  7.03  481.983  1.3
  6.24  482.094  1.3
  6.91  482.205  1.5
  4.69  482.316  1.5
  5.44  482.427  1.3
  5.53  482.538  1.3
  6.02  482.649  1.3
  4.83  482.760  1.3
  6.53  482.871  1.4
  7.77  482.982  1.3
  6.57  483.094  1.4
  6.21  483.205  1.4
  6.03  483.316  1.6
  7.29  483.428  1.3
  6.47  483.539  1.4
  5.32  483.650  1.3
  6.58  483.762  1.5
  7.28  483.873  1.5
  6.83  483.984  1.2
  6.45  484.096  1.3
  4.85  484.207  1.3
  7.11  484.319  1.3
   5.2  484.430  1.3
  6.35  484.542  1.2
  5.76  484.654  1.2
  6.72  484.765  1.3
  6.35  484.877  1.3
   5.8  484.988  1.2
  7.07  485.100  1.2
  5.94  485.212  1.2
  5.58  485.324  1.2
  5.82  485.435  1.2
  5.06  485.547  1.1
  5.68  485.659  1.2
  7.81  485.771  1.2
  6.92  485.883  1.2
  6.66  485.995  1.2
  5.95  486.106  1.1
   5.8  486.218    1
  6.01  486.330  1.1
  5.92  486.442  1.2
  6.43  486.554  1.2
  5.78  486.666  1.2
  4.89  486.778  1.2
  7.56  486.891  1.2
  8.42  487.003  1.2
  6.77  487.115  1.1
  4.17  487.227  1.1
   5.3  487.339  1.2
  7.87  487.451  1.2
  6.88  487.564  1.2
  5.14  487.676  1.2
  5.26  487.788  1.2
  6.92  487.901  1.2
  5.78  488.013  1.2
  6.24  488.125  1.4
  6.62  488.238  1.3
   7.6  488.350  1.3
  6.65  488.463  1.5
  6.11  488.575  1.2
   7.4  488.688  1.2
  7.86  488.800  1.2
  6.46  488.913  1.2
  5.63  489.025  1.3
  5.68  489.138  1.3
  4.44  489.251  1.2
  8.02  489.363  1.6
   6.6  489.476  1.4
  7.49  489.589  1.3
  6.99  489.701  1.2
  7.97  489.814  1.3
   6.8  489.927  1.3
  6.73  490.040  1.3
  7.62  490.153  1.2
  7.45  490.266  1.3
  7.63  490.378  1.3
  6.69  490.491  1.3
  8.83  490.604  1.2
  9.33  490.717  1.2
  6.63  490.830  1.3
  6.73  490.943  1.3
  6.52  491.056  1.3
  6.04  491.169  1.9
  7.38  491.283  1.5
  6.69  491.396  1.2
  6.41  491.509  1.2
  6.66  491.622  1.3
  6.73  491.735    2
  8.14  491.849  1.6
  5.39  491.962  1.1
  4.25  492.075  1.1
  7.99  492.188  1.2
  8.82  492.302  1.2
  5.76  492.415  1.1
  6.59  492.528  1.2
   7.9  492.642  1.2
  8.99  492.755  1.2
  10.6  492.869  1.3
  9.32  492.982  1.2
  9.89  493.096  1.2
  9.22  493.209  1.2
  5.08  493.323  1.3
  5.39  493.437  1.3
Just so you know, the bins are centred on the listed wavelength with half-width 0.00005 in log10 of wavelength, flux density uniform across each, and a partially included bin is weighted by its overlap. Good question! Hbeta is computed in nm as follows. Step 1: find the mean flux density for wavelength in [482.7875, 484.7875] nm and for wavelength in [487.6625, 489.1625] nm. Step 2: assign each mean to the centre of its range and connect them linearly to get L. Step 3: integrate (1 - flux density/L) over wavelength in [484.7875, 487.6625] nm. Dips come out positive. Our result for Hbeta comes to 0.07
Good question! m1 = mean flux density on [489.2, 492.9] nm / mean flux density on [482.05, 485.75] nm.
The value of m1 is 1.16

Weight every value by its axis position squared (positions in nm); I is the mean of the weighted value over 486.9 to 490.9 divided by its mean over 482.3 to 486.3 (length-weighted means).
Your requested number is 1.12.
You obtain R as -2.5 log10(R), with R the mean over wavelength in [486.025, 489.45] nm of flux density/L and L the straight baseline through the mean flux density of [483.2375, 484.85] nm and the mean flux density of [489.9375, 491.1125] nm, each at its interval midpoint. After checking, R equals 0.10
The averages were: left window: 6.3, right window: 7.39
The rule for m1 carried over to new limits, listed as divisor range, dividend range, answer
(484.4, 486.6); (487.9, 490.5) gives 1.11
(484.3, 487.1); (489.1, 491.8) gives 1.12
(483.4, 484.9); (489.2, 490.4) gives 1.12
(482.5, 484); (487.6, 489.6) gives 1.01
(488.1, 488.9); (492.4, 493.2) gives 1.25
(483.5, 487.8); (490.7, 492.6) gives 1.09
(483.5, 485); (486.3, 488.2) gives 1.00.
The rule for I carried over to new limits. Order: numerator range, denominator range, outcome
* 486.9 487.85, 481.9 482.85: 1.08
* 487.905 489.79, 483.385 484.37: 1.05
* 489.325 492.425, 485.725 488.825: 1.12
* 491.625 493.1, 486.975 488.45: 1.22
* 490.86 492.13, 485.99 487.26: 1.06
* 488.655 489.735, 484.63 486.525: 1.09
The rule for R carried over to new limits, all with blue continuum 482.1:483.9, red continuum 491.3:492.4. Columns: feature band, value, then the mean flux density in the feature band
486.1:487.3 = 0.050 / 6.15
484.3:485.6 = 0.051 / 6.04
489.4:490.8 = -0.129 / 7.5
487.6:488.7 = 0.033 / 6.34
